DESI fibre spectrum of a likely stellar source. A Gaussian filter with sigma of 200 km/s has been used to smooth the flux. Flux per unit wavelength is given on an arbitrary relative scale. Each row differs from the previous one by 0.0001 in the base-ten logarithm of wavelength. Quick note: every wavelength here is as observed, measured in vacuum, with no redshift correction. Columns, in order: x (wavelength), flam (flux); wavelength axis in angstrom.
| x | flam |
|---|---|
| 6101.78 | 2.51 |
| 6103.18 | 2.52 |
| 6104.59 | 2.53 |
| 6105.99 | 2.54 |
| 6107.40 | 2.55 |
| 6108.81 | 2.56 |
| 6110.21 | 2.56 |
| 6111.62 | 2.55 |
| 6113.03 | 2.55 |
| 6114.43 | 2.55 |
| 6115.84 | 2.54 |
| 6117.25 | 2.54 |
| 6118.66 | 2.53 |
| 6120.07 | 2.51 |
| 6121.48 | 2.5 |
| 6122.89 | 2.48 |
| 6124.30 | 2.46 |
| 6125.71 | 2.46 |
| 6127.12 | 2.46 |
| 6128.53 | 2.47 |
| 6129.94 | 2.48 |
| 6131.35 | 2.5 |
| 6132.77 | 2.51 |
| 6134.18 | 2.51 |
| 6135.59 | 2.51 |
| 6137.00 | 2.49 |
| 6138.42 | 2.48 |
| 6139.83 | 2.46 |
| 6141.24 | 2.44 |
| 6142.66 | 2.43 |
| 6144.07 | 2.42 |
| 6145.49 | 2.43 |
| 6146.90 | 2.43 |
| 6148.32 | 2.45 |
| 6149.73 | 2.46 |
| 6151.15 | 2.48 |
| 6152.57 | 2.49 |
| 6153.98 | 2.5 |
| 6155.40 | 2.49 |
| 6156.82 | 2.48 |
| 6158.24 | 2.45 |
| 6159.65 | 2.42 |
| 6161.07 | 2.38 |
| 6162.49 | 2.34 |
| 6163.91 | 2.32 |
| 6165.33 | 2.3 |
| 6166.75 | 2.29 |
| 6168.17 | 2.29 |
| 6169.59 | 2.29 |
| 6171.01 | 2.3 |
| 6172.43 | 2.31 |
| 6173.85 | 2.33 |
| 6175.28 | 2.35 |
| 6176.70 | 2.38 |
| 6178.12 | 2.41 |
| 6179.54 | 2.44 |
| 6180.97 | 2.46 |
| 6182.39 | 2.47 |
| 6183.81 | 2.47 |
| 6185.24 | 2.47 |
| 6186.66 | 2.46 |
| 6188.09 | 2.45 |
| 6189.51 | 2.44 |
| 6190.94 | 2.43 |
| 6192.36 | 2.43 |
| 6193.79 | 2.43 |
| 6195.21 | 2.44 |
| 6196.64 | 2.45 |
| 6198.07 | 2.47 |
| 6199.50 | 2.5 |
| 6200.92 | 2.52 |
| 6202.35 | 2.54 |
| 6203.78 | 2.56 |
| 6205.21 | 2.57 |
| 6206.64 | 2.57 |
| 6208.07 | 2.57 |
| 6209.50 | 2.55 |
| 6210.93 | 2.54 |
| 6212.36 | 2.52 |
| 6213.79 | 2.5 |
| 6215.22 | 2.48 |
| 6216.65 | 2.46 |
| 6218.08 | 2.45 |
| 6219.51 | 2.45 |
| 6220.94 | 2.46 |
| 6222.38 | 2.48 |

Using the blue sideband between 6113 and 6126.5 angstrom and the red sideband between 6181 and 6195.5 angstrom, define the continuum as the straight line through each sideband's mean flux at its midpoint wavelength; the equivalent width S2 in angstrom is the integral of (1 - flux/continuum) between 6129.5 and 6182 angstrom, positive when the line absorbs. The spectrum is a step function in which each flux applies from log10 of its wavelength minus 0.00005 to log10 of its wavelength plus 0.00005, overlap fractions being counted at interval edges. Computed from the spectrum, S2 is 1.3 angstrom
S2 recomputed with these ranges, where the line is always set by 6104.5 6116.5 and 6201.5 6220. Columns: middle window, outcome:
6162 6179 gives 1.38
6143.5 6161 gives 0.57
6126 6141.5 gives 0.36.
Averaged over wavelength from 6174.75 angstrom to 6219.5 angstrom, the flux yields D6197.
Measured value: 2.48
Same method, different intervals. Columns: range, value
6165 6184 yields 2.36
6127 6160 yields 2.47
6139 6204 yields 2.42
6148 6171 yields 2.4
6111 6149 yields 2.49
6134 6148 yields 2.46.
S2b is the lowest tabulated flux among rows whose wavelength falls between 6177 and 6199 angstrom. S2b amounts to 2.41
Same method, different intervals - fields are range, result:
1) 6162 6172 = 2.29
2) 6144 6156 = 2.42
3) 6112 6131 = 2.46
